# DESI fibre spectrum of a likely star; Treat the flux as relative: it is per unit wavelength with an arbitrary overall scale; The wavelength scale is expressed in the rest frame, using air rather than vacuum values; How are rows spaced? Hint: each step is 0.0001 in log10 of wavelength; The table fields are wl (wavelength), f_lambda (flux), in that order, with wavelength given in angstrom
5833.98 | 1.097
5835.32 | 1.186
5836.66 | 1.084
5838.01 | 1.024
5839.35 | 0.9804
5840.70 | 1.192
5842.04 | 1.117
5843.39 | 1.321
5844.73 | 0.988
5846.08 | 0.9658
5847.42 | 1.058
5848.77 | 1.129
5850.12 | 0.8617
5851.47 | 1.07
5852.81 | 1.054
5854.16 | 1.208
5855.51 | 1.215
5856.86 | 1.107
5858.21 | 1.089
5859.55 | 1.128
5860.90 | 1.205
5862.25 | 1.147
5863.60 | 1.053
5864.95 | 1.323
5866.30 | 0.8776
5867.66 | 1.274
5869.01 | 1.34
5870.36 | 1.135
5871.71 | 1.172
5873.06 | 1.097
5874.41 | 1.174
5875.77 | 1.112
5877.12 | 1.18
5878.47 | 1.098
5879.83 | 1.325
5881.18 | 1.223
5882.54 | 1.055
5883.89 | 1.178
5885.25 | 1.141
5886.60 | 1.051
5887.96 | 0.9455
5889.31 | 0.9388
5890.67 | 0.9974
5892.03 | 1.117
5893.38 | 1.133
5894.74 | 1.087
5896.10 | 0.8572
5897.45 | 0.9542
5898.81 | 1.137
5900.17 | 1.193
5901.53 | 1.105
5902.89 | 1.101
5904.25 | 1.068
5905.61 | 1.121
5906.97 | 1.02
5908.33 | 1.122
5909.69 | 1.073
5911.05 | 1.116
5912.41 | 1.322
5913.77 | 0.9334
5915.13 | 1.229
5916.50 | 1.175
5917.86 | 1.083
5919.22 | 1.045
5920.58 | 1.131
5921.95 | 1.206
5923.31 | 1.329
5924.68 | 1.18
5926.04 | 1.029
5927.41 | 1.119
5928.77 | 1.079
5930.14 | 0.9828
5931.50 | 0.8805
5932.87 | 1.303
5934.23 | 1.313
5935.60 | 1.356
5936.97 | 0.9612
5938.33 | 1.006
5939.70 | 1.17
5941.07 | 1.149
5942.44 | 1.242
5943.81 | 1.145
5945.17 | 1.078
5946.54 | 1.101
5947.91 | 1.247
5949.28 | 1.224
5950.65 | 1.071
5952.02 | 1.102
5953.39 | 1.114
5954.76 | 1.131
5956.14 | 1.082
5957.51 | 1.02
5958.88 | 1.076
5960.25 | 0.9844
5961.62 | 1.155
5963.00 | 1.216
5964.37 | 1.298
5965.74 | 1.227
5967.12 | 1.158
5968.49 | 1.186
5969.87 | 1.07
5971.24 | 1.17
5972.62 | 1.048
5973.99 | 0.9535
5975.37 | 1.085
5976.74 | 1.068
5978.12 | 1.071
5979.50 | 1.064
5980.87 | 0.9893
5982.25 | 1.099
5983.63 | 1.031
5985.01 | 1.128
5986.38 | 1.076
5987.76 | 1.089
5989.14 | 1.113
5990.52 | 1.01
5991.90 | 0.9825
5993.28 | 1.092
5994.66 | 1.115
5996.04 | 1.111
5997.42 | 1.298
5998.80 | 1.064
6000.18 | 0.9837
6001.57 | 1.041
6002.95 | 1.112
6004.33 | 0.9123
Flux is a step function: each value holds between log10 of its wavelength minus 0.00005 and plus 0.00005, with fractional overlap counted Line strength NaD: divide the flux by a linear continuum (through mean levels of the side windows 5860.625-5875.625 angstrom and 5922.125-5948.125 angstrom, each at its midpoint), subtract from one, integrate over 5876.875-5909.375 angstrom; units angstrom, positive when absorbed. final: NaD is 1.82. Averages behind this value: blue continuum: 1.16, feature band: 1.09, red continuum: 1.14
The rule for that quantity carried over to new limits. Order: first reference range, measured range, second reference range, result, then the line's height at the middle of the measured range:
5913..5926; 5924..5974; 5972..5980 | -1.6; 1.09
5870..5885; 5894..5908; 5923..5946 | 1.0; 1.15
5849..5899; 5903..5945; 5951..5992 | -1.0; 1.1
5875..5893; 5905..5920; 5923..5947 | 0.1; 1.12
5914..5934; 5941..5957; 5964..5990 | -0.4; 1.11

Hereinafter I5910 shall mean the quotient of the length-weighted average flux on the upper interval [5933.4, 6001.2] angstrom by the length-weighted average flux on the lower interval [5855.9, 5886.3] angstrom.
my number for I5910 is 0.96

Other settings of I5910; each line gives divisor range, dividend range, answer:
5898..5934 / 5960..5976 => 1.01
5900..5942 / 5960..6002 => 0.97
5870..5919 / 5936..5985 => 1.01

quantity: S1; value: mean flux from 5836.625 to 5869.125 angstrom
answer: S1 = 1.11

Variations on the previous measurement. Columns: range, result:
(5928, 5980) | 1.12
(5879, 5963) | 1.11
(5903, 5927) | 1.13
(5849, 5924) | 1.12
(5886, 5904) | 1.05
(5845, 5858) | 1.07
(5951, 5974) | 1.12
